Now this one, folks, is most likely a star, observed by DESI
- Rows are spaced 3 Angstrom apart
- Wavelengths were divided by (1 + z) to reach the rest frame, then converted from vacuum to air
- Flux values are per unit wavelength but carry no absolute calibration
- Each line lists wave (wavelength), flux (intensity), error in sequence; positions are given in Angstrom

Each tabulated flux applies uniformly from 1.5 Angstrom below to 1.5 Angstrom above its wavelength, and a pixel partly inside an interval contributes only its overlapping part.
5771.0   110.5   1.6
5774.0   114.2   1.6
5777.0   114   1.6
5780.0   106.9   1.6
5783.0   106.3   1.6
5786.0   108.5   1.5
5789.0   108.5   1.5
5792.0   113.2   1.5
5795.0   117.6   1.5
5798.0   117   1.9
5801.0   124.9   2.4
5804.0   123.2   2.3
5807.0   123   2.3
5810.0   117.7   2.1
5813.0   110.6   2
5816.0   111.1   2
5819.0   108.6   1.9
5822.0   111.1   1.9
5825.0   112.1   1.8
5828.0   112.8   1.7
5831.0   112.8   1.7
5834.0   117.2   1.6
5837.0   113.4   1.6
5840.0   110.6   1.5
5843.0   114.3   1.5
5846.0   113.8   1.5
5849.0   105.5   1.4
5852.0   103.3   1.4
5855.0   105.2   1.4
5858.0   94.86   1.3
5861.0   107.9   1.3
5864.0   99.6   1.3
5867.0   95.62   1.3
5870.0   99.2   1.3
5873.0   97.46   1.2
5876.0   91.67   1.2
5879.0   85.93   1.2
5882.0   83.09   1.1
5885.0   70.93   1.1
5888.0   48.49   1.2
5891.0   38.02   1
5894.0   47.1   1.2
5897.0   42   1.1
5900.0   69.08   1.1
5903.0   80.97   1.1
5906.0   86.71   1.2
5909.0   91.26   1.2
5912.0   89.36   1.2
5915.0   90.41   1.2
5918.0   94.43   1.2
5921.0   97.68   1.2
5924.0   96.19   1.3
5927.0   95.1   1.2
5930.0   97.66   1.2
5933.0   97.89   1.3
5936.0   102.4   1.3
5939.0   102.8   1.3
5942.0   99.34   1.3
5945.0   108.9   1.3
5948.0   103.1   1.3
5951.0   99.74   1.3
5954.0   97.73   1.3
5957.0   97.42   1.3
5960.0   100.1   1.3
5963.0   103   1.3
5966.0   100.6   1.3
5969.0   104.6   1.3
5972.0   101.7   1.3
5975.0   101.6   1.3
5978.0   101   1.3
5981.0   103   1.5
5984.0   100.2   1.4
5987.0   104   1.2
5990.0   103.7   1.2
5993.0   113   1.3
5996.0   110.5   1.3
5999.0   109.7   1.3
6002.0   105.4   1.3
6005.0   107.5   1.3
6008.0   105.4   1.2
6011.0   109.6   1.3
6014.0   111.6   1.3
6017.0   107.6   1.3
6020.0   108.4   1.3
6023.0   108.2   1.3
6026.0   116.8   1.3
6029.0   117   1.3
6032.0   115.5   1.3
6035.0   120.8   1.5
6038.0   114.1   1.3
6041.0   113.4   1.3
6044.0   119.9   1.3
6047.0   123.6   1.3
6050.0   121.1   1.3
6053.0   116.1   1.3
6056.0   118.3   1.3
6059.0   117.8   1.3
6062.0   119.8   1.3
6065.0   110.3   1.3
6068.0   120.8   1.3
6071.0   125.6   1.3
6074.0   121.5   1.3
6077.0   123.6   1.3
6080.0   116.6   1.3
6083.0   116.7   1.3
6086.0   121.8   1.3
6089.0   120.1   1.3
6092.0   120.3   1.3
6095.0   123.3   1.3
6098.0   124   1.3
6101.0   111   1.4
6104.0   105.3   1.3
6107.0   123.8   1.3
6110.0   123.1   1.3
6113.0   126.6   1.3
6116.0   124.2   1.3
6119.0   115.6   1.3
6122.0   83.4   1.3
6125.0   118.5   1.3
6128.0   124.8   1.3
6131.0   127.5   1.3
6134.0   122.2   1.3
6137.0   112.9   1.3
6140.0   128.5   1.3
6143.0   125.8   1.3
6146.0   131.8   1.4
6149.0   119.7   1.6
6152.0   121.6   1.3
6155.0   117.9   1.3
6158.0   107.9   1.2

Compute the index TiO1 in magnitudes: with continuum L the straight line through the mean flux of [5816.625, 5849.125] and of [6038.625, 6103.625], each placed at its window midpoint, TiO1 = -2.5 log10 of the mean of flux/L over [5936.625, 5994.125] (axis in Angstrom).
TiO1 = 0.14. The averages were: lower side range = 112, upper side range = 119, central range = 102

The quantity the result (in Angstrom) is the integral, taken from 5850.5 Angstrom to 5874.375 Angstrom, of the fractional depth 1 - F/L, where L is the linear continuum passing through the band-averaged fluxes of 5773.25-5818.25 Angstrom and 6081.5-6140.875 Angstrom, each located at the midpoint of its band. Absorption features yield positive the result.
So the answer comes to 3.1 Angstrom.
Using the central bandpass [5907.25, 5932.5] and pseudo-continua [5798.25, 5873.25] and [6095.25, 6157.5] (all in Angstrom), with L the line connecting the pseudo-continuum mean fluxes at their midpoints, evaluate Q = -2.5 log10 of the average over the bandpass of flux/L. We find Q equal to 0.20 mag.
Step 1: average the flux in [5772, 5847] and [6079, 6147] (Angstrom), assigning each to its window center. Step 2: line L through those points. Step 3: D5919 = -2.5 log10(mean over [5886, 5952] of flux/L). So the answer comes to 0.33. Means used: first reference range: 114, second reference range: 119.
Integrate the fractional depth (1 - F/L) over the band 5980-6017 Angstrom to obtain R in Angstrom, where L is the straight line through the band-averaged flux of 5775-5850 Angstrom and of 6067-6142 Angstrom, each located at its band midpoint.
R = 3.2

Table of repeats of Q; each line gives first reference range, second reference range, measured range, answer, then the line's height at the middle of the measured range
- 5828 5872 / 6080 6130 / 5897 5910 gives 0.378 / 109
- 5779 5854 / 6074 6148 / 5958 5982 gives 0.146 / 116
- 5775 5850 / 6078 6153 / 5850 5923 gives 0.340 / 115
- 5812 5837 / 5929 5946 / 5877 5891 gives 0.470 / 106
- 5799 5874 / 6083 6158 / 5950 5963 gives 0.151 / 114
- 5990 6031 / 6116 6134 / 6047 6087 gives -0.063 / 113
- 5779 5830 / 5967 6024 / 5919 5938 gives 0.115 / 109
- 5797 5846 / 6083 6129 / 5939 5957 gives 0.146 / 116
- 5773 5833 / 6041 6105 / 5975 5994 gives 0.133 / 117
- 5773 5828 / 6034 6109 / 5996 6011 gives 0.096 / 118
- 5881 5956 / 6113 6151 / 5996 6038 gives -0.101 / 101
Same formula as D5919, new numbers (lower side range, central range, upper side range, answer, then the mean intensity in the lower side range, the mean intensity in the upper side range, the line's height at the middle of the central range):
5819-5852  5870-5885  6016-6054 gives 0.260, 112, 116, 113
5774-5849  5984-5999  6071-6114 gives 0.101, 114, 120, 118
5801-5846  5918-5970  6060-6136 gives 0.164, 115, 119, 116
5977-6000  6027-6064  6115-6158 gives -0.068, 106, 119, 111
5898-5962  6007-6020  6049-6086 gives 0.009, 94.8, 119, 110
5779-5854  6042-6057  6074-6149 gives -0.013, 113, 120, 118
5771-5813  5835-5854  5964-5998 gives 0.015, 115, 104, 112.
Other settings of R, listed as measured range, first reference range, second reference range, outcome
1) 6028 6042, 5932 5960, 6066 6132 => -0.6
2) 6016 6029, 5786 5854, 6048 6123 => 0.7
